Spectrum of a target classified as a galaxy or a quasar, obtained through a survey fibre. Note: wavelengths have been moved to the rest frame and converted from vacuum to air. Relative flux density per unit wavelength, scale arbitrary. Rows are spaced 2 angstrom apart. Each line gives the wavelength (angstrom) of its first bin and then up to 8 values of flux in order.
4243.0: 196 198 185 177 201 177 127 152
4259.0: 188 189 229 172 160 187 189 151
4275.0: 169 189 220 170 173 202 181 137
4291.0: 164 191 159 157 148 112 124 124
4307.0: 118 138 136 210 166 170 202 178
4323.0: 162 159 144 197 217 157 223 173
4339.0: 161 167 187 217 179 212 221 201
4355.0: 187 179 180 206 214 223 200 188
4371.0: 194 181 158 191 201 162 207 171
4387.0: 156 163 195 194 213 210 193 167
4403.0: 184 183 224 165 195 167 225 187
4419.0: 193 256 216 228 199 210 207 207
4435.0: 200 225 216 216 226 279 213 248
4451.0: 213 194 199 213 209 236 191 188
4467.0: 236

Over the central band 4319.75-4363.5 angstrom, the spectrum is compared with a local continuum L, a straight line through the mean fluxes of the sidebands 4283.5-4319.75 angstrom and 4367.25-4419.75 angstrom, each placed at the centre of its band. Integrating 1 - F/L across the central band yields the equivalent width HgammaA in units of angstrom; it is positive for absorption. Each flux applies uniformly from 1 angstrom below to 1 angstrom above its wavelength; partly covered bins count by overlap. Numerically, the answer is -4.2 angstrom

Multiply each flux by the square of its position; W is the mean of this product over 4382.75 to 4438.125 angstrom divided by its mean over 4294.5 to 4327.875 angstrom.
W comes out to 1.4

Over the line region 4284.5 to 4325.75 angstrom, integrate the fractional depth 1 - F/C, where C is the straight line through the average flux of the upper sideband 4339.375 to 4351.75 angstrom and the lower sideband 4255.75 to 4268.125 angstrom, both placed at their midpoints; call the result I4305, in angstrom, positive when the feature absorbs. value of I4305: 6.5 angstrom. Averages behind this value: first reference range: 181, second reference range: 195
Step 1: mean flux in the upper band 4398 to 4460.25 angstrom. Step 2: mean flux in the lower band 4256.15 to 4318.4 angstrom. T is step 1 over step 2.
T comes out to 1.25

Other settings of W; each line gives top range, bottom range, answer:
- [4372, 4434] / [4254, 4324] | 1.22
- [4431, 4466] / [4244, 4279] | 1.31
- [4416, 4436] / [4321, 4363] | 1.17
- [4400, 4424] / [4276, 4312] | 1.32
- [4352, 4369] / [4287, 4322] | 1.31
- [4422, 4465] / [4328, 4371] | 1.16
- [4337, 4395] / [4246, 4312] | 1.18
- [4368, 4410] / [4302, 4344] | 1.14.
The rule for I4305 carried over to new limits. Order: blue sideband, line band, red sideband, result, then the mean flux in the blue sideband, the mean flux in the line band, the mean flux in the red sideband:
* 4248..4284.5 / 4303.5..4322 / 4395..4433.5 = 2.7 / 179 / 159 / 201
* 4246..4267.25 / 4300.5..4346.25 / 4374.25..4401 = 3.6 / 179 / 168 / 185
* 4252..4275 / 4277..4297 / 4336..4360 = 0.1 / 174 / 177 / 189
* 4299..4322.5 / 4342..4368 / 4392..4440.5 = -4.0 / 153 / 200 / 203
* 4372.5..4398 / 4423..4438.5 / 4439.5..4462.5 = -0.1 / 185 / 211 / 222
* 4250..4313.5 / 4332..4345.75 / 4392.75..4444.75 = 0.0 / 167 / 183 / 205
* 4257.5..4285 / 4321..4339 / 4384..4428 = 1.0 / 184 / 178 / 195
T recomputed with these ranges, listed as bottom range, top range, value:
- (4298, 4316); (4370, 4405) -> 1.30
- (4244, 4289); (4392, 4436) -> 1.12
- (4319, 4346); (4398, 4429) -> 1.10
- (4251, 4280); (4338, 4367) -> 1.09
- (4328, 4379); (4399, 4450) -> 1.09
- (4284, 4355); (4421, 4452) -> 1.29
